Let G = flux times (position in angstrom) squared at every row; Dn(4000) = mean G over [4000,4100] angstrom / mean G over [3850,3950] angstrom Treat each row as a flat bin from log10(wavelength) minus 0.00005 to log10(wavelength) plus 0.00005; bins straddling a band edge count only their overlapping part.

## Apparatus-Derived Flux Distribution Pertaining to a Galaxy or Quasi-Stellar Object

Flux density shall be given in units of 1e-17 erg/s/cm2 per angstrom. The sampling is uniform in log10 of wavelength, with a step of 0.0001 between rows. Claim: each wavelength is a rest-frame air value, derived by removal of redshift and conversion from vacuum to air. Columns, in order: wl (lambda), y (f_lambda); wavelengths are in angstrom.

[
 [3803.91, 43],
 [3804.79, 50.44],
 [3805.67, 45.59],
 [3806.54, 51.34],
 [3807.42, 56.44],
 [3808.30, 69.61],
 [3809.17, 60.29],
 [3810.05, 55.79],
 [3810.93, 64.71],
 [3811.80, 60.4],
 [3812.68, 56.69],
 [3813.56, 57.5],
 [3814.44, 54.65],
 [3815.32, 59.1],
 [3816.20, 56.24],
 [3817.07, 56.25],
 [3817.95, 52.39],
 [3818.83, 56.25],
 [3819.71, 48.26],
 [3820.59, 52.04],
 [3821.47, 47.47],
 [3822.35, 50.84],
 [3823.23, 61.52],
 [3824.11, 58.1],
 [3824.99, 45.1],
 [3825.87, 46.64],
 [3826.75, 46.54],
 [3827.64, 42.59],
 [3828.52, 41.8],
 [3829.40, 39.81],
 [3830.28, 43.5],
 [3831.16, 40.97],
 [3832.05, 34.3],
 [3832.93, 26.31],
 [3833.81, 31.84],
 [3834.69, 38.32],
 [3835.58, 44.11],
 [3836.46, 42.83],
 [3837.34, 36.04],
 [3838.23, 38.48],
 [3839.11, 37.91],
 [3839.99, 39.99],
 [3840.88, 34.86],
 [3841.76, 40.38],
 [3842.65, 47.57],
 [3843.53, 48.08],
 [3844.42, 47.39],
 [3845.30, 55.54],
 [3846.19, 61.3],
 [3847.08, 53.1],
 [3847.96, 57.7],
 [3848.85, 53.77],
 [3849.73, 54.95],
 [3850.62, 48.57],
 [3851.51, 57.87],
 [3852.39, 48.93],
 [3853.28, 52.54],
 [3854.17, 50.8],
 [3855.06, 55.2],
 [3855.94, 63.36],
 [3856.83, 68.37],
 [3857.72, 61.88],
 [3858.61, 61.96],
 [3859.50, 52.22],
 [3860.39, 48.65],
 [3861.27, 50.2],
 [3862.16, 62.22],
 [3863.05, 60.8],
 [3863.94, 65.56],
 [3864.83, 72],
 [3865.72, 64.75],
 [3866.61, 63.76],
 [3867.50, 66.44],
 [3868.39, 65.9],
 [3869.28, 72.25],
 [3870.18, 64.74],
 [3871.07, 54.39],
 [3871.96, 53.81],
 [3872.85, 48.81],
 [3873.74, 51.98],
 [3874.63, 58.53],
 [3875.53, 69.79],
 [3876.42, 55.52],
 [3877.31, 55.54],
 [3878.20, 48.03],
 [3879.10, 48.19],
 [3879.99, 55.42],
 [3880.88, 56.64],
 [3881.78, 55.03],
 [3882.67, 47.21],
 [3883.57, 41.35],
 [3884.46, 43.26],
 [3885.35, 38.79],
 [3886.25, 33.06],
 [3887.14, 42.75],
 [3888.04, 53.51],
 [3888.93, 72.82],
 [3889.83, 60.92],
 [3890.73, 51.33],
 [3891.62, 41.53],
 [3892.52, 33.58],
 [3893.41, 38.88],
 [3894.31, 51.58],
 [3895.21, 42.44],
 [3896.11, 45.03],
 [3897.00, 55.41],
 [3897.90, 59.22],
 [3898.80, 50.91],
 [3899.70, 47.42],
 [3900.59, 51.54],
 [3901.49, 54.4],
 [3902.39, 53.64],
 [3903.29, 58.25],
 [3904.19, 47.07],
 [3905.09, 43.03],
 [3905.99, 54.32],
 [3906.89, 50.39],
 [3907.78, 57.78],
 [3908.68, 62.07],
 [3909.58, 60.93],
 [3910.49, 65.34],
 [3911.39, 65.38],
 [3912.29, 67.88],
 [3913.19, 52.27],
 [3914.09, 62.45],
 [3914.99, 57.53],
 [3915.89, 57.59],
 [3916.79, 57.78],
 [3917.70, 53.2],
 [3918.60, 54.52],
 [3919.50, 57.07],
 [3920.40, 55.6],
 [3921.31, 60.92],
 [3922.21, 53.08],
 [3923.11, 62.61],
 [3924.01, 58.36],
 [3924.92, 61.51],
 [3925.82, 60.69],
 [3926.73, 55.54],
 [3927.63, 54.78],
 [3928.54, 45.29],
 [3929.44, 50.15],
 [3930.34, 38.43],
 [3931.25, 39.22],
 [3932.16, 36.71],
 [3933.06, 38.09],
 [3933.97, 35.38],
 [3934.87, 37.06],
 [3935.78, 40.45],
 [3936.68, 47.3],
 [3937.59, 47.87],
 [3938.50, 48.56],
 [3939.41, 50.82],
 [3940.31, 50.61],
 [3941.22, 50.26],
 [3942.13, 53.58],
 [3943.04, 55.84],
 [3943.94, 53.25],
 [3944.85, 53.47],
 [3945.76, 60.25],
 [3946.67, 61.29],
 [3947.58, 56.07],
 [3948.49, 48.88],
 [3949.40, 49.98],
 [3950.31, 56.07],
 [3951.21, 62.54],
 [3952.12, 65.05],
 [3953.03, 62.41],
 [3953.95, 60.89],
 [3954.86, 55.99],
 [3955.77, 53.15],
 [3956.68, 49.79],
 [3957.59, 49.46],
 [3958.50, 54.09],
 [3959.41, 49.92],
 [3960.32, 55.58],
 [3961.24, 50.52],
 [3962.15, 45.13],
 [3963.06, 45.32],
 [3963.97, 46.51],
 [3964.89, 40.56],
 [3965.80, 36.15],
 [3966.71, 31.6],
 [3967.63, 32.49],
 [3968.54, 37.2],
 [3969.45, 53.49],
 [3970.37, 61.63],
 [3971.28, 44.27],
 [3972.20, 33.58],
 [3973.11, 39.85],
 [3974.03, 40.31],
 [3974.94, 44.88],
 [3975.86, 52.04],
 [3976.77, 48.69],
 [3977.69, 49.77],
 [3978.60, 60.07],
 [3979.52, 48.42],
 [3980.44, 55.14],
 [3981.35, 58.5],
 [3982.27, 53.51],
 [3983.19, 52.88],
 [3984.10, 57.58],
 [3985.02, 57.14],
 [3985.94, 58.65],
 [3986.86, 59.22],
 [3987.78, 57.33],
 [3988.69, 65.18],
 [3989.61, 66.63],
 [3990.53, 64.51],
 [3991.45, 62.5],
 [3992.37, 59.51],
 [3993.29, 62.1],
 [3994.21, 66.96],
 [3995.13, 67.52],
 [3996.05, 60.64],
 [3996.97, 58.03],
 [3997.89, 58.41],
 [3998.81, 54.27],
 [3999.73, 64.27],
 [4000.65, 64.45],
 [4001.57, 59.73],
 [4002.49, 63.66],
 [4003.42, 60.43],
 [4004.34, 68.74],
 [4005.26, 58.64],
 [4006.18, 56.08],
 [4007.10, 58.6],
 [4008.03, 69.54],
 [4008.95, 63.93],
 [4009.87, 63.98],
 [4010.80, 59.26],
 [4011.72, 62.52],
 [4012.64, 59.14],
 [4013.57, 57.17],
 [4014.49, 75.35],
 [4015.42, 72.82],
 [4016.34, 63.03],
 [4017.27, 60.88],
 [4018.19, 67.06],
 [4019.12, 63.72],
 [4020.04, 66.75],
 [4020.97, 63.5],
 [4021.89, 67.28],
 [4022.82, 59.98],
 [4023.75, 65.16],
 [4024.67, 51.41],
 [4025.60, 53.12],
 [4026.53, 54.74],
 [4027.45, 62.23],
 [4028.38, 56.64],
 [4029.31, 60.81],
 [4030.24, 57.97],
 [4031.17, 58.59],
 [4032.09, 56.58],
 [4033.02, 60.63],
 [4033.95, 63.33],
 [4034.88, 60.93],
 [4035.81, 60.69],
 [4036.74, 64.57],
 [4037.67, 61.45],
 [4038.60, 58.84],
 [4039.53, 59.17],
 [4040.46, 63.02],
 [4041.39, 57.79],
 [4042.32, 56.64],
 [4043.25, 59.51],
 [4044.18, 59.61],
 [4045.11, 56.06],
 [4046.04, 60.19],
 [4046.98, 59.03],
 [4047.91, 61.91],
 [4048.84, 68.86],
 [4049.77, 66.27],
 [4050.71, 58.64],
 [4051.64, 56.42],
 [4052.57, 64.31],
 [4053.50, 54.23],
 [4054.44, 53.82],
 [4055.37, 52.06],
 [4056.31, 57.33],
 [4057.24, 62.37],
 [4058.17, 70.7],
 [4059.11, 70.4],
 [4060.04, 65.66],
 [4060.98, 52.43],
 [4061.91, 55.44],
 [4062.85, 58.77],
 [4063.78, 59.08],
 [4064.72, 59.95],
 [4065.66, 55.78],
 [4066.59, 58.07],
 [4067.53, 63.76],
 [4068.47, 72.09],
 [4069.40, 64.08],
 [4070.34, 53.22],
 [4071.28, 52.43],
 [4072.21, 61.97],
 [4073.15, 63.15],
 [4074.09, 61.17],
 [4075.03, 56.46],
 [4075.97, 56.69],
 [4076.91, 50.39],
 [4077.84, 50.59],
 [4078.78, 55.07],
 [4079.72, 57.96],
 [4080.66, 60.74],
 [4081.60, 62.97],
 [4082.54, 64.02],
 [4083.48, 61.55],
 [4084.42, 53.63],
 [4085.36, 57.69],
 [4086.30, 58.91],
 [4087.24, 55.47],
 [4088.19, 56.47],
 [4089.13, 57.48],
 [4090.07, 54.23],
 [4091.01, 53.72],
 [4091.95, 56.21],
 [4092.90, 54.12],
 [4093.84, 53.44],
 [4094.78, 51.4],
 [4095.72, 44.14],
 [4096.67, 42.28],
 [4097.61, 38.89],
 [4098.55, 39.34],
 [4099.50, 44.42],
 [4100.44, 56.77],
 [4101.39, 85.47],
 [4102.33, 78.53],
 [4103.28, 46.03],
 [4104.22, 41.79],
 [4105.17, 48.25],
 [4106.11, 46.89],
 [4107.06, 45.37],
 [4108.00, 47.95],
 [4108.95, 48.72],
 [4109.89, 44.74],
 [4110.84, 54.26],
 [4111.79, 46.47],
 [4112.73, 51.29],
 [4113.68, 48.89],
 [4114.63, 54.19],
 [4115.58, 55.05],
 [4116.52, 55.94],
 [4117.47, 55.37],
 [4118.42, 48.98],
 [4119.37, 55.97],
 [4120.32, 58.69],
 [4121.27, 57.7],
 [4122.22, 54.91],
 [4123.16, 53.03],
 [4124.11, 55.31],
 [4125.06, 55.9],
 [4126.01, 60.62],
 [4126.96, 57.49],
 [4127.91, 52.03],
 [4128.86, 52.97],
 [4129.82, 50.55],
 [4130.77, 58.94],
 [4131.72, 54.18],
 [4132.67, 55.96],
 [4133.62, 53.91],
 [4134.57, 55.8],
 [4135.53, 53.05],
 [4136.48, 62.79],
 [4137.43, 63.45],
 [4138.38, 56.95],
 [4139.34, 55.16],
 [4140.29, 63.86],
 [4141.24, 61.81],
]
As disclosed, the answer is 1.19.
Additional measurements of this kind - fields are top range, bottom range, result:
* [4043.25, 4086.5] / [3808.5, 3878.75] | 1.26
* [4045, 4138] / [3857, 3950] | 1.15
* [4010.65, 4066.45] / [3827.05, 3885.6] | 1.29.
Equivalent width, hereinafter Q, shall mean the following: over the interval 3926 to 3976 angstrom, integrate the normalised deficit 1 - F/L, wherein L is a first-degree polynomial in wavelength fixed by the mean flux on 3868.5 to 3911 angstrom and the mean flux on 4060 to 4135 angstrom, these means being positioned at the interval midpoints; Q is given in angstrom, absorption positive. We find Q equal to 4.3 angstrom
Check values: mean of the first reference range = 52.4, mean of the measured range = 48.6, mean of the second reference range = 55.1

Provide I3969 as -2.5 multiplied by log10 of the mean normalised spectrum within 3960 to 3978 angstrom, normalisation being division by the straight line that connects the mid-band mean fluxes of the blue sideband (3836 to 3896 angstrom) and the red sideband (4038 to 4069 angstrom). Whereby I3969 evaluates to 0.270 mag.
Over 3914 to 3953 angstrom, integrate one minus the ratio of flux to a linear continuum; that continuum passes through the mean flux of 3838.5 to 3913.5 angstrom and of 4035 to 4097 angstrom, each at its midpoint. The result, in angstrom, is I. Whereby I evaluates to 1.9 angstrom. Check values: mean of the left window 53.8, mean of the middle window 52.5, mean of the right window 58.5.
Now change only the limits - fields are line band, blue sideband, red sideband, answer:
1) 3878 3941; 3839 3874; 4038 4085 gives 6.03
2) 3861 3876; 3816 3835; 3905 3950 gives -3.84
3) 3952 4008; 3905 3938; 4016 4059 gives 2.49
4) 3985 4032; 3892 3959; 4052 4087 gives -4.42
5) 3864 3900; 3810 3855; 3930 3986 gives -3.36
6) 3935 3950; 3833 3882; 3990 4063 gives 1.54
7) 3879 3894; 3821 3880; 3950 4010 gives 1.34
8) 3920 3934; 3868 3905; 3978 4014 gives 1.05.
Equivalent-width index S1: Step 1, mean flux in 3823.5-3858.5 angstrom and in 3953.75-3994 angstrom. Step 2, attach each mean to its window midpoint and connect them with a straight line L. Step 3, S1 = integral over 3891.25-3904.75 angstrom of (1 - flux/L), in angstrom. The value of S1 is 0.1 angstrom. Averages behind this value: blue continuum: 47.3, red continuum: 51.5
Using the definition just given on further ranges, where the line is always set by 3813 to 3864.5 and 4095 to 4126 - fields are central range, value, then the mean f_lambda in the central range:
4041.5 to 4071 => -4.9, 60.1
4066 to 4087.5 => -2.9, 58.8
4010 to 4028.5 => -3.9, 62.2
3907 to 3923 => -2.6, 58.8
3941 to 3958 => -1.7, 55.8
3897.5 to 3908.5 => -0.5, 52.6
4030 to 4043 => -2.2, 60.1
